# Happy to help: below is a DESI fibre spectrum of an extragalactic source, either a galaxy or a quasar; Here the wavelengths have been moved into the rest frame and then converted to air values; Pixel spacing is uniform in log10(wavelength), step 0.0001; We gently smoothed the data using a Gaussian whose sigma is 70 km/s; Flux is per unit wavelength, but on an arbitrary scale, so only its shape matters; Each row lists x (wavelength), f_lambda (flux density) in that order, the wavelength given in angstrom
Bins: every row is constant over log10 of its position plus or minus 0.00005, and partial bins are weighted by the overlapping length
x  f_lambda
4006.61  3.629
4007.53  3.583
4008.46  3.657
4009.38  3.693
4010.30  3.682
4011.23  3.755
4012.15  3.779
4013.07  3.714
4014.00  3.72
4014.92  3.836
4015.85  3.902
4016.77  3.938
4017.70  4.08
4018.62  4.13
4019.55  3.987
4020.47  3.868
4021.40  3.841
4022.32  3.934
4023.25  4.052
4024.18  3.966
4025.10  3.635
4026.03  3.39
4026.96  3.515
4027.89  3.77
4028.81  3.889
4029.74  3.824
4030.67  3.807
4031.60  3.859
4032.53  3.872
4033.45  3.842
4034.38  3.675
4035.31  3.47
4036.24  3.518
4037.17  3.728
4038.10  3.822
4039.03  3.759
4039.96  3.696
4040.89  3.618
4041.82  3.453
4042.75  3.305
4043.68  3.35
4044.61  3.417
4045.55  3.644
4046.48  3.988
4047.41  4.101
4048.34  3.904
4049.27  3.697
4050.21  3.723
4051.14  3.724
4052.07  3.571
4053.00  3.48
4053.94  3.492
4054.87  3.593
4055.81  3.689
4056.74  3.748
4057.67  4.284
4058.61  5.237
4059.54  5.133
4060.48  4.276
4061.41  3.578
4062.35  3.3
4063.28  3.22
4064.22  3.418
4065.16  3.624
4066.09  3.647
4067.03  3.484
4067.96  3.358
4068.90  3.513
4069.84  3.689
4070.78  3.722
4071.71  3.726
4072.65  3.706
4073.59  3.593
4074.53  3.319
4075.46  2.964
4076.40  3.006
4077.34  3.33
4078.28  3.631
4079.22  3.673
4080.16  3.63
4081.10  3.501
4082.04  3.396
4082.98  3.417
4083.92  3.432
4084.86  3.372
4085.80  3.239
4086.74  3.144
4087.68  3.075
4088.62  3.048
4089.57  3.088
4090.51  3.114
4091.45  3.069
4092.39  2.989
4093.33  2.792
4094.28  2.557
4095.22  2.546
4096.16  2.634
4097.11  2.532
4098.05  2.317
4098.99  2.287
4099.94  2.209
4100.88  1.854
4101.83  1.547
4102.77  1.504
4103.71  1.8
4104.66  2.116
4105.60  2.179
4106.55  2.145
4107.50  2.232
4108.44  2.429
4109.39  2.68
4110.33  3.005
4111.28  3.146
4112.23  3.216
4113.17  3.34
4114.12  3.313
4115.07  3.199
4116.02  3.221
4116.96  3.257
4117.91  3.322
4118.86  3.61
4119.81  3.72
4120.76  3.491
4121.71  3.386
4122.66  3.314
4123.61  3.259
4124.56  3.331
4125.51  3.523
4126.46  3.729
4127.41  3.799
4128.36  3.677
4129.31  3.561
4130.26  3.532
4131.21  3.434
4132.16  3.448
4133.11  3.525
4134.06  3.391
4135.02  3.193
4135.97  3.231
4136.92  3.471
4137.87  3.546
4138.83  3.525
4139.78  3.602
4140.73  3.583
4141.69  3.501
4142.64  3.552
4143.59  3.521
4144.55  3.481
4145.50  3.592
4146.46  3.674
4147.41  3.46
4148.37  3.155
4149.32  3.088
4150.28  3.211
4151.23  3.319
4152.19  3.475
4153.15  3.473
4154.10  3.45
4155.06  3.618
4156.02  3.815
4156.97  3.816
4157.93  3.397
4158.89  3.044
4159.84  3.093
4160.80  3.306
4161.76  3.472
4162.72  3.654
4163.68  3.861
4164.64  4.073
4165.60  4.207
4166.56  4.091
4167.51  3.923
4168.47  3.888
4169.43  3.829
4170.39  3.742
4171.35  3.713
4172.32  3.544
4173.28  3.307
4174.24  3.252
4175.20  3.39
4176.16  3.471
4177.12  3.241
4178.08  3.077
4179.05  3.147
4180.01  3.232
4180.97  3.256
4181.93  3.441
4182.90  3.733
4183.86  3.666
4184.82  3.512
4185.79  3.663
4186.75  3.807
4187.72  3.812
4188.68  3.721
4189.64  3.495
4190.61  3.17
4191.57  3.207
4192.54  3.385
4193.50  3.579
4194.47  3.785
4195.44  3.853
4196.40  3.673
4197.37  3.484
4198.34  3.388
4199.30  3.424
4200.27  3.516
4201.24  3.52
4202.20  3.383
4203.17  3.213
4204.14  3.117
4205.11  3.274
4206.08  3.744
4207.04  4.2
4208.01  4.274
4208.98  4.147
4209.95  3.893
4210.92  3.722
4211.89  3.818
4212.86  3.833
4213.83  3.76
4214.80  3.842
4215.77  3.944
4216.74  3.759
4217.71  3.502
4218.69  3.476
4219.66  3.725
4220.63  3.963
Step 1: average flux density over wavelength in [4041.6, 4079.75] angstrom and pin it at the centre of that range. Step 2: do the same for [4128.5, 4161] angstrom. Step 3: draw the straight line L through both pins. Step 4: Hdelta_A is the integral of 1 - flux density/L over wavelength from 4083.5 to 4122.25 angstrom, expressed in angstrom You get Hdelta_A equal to 8.1 angstrom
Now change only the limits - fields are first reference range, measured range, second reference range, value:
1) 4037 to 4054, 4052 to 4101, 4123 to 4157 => 3.44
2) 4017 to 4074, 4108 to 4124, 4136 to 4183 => 1.65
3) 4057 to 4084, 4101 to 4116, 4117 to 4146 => 4.31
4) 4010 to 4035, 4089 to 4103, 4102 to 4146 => 3.68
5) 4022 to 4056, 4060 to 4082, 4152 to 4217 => 0.94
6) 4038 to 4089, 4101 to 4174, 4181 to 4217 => 6.09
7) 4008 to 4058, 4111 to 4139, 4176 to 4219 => 1.76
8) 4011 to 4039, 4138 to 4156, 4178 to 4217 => 0.94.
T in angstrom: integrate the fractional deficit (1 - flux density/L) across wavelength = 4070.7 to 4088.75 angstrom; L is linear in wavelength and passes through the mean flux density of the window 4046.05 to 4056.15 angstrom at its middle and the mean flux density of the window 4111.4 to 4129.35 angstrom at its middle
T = 1.0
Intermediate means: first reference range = 3.72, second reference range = 3.43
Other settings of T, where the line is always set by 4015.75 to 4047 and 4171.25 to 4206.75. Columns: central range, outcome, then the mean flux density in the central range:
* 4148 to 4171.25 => -0.46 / 3.59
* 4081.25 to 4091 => 1.10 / 3.24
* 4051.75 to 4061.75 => -0.85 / 4.02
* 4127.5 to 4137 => 0.29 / 3.46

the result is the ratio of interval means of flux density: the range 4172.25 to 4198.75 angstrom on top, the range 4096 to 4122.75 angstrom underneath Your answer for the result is 1.28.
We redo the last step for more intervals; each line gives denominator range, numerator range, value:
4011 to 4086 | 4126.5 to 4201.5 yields 0.95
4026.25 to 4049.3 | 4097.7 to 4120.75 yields 0.72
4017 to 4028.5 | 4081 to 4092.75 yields 0.84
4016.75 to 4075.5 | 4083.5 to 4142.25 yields 0.81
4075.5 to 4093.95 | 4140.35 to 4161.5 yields 1.06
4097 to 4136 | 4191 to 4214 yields 1.22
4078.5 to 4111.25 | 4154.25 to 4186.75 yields 1.30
